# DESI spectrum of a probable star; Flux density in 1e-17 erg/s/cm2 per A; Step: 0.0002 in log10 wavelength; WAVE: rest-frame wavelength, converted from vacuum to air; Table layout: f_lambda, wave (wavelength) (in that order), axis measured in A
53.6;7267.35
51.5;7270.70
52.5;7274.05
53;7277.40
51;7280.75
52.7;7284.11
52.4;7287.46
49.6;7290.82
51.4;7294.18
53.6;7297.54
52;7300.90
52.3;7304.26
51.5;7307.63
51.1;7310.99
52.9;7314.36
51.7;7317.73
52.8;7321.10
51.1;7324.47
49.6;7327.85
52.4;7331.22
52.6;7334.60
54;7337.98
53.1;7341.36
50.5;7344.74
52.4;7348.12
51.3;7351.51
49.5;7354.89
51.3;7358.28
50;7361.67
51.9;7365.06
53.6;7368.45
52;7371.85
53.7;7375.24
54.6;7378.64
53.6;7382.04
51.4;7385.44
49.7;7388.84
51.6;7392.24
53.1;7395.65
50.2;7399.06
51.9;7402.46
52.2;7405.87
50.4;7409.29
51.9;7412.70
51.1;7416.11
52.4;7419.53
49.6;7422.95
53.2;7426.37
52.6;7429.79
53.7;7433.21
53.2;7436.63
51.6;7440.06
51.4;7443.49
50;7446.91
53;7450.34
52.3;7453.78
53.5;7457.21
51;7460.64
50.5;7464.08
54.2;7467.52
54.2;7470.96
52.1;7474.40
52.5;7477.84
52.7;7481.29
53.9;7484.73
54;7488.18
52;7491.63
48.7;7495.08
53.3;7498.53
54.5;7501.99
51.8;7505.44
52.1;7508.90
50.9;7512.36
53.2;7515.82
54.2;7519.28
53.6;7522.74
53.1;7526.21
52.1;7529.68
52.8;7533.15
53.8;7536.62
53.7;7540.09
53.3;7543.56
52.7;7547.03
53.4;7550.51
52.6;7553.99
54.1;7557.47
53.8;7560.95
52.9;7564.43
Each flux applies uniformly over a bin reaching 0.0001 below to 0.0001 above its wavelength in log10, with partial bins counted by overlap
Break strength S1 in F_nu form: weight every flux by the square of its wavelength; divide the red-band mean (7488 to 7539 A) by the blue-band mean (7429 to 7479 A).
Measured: 1.02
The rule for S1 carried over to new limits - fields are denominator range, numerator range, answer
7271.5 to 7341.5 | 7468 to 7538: 1.07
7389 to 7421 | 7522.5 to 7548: 1.07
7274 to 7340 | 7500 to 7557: 1.08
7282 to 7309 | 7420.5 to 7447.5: 1.04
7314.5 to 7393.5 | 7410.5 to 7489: 1.03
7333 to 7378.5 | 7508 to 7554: 1.07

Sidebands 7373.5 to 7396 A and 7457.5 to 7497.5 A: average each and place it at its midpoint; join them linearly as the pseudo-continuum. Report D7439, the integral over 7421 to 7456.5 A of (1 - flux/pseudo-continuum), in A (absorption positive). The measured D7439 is 0.2 A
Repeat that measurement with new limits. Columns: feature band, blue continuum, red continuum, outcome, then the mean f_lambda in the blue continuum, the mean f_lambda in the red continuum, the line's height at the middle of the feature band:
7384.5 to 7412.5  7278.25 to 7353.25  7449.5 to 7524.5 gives 0.5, 51.9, 52.6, 52.3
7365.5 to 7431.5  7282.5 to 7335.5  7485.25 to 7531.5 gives 0.2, 51.8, 52.6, 52.2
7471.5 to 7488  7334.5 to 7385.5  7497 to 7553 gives -0.1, 52.2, 53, 52.8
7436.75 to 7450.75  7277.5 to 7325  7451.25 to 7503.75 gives 0.3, 51.9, 52.6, 52.5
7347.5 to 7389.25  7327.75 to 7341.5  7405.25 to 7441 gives 0.3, 52.6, 52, 52.3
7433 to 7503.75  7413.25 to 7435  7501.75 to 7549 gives 0.0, 52.1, 52.9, 52.5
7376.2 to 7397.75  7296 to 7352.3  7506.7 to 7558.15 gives 0.0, 52.1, 53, 52.3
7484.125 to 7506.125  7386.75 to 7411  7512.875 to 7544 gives 0.1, 51.3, 53.2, 52.7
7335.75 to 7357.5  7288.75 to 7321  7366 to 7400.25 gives 0.1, 51.8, 52.4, 52.1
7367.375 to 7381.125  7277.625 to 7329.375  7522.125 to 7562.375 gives -0.3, 51.8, 53.2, 52.2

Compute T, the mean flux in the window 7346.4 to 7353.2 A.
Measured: 51.9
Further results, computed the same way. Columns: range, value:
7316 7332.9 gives 51.5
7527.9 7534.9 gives 52.4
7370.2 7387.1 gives 53.1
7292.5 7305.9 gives 52.3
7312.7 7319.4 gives 52.3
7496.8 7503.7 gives 53.9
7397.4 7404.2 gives 51.1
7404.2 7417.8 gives 51.4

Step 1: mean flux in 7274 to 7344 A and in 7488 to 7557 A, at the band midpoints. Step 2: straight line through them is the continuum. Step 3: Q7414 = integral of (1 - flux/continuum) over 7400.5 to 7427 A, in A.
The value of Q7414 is 0.5 A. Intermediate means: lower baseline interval 52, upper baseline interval 52.8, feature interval 51.5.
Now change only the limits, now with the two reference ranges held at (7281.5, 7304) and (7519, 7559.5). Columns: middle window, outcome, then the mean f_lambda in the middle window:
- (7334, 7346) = -0.1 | 52.6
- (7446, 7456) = 0.1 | 52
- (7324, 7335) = 0.2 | 51.3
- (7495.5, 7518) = 0.3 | 52.4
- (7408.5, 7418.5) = 0.2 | 51.3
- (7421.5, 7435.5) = 0.1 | 52.4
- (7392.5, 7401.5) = 0.1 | 51.7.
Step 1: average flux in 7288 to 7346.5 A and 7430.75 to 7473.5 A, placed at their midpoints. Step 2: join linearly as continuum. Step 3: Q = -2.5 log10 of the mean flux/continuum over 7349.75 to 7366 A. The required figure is 0.03 mag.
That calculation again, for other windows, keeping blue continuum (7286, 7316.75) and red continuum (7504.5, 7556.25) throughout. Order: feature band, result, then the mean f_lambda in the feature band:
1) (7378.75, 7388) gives -0.01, 52.6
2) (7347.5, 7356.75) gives 0.02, 50.9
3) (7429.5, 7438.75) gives -0.01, 53.2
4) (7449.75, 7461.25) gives 0.00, 52.5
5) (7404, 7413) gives 0.02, 51.4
